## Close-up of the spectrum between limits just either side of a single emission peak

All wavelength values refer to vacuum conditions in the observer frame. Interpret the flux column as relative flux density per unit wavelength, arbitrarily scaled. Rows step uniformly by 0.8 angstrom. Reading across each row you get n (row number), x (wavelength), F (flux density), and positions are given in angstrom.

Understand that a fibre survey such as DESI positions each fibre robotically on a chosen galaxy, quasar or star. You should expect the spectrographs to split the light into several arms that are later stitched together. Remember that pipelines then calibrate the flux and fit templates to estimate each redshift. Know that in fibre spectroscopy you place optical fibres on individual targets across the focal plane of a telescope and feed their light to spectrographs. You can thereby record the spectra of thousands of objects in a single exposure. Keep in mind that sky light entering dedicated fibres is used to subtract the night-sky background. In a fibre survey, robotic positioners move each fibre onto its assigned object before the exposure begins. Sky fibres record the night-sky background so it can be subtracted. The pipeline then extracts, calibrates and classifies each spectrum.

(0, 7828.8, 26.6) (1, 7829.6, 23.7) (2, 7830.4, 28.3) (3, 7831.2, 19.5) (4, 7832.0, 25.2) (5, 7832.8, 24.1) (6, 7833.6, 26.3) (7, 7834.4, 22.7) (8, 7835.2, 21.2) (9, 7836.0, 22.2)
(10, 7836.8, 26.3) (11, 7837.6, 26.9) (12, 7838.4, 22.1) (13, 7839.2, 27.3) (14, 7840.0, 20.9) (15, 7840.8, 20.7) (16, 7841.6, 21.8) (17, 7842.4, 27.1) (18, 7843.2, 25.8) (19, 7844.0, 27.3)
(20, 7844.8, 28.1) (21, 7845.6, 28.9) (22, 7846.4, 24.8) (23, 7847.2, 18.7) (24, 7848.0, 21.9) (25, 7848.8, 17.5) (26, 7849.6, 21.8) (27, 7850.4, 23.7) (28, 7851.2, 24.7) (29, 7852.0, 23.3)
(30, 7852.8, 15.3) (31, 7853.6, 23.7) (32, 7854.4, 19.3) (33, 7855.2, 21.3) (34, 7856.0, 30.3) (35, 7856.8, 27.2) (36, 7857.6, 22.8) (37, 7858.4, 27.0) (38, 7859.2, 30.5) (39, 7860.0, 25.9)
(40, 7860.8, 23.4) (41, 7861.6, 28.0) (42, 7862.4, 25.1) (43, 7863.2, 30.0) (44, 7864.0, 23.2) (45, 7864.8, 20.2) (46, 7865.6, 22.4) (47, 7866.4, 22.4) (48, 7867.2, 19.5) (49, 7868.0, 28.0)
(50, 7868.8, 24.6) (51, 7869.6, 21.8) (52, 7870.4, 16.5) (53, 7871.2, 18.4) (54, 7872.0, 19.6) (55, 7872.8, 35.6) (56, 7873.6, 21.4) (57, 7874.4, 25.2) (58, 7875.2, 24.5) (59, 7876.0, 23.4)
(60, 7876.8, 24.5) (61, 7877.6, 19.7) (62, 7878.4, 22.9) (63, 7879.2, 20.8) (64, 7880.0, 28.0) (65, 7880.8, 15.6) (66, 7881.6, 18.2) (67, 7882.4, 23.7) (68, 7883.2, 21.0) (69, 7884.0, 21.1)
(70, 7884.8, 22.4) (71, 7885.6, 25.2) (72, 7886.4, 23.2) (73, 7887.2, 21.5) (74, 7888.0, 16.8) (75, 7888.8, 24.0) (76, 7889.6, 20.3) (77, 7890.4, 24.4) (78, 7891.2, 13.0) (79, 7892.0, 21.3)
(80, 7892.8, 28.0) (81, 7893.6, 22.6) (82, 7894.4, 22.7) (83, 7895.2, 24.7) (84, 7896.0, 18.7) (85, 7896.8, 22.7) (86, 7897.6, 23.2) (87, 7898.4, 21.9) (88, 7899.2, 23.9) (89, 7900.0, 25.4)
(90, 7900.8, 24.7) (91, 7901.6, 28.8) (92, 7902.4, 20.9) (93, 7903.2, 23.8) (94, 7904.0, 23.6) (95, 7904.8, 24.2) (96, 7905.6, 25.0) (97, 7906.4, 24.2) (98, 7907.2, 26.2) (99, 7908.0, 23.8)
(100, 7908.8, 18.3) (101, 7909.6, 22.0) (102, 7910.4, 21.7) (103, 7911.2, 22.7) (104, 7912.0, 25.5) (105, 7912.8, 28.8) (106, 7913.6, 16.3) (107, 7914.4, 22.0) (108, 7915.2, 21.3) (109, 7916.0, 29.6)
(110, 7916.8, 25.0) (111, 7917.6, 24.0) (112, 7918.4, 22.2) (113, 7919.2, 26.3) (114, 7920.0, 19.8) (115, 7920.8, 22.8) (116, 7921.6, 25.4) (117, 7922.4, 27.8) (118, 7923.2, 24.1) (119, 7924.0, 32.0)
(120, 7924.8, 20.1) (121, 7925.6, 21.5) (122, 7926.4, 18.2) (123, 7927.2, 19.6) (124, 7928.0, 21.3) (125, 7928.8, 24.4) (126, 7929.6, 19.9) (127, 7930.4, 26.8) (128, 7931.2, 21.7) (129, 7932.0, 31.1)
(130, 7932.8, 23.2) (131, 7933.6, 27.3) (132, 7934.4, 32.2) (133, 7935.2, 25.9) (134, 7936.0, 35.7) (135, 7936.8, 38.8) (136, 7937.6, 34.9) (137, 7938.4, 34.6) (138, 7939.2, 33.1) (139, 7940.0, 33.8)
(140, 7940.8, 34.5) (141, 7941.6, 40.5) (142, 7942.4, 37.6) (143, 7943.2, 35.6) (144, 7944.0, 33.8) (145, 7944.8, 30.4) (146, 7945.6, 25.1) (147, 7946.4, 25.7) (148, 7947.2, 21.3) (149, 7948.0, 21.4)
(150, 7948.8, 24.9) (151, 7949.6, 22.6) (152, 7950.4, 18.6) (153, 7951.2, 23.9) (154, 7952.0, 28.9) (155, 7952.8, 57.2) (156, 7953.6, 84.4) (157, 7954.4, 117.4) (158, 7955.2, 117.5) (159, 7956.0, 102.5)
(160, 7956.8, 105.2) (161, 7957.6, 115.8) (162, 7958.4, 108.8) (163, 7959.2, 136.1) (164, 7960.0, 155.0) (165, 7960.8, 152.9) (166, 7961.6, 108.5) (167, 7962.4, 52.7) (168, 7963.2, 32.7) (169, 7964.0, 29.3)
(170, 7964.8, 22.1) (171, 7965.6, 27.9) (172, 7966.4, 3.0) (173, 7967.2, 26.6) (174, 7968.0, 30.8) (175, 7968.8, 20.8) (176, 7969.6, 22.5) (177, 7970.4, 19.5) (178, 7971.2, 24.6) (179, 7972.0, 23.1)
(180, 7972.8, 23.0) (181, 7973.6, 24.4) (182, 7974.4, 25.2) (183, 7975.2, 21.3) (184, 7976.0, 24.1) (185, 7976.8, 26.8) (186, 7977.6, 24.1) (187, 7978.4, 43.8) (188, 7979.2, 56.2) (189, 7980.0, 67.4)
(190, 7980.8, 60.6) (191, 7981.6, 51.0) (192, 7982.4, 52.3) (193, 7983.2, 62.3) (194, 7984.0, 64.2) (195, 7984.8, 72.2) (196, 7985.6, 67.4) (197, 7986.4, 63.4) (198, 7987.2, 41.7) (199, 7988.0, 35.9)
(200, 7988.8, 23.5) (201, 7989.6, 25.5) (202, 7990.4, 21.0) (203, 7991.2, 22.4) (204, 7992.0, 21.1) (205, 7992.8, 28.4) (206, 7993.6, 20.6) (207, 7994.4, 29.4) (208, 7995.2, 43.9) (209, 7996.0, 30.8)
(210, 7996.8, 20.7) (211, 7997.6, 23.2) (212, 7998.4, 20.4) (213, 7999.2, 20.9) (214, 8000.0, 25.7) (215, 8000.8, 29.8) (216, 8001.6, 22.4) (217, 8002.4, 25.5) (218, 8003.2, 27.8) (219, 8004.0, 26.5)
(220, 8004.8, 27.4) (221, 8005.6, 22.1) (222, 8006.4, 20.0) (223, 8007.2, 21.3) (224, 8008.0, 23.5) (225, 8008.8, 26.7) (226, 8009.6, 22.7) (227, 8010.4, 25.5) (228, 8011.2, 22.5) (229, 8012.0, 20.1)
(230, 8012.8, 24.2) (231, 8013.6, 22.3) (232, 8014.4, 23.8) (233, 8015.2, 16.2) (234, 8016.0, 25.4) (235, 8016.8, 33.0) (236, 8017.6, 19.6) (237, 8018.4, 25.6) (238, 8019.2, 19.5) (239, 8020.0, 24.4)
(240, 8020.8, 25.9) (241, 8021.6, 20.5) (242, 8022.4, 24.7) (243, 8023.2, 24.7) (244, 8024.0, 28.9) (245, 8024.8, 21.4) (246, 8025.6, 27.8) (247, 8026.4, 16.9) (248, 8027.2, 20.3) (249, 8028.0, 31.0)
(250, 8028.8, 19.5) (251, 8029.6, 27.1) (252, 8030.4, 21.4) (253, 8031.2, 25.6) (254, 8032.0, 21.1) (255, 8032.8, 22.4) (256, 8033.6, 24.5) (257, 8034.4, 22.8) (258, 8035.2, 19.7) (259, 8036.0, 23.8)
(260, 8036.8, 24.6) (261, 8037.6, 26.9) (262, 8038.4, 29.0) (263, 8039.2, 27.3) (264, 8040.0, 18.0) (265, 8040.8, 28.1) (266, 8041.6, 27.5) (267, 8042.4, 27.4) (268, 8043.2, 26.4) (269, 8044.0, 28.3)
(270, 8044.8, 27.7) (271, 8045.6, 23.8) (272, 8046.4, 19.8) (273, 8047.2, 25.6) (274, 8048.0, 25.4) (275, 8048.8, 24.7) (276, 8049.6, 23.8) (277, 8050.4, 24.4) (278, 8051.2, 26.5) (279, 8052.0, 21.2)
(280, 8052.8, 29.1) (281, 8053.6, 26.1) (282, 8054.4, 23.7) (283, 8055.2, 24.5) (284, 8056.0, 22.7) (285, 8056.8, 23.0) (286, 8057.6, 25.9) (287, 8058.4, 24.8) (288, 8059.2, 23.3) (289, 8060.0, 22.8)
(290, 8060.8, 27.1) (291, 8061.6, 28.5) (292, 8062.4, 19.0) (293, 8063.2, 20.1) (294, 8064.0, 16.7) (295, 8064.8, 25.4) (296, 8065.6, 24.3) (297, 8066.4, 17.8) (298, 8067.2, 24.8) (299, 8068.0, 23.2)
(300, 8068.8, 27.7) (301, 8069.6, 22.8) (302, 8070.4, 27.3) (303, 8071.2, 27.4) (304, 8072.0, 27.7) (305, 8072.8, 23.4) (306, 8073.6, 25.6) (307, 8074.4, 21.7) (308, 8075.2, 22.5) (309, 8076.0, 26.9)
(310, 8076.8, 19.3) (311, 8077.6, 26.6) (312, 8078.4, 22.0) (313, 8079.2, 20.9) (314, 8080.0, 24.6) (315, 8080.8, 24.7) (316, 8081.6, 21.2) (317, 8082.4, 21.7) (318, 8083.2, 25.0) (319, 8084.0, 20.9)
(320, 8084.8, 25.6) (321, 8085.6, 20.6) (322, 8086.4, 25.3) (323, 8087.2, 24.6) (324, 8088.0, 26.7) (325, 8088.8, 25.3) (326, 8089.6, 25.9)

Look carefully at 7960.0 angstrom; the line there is Halpha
